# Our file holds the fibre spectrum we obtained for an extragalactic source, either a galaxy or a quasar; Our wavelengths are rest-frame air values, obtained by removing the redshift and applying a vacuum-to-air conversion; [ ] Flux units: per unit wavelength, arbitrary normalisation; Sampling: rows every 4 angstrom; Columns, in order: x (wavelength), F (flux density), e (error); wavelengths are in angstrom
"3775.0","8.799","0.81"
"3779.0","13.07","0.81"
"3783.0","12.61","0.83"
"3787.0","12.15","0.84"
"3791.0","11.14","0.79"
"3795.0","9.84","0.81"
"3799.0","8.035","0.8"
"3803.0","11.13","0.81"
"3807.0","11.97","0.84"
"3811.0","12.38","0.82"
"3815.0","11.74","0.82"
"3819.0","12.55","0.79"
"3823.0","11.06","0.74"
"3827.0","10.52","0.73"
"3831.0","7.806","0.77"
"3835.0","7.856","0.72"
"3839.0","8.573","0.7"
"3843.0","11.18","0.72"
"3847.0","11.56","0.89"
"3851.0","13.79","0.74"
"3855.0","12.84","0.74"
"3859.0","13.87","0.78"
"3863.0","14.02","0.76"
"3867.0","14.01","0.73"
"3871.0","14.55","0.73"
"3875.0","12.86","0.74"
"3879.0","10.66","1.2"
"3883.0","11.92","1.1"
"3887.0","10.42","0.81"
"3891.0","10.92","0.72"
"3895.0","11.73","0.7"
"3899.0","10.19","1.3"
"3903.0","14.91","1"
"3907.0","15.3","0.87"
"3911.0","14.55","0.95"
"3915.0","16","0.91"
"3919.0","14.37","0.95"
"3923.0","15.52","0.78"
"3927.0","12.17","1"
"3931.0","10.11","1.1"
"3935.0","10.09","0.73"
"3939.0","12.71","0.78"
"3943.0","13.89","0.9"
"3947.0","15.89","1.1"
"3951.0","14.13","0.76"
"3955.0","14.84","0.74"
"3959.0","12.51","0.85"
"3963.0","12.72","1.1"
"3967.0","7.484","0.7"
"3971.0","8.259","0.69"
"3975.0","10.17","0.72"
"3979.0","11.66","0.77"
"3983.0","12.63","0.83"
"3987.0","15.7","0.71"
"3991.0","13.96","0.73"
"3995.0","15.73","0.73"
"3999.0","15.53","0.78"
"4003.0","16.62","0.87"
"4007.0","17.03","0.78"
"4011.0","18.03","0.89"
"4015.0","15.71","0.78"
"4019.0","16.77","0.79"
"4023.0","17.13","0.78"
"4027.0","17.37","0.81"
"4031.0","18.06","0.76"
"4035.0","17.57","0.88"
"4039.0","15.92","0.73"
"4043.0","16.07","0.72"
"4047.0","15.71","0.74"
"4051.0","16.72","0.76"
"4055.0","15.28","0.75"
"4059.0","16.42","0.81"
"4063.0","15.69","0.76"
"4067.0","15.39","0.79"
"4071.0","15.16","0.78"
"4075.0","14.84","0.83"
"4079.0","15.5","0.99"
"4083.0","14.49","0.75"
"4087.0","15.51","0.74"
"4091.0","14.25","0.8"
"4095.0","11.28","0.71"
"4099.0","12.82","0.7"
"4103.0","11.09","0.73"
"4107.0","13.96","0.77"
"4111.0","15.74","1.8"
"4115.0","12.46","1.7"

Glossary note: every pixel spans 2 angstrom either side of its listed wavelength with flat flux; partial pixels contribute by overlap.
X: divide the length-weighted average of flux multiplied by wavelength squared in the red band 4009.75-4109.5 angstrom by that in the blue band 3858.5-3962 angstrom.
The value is 1.26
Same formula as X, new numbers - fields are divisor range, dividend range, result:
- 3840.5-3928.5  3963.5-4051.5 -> 1.22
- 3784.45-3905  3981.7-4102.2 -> 1.49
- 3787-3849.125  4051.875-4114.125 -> 1.57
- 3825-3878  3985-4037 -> 1.52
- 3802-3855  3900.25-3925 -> 1.42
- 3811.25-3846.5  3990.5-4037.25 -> 1.78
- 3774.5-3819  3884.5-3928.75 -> 1.24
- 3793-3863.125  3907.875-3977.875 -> 1.21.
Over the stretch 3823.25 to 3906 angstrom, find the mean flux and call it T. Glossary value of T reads 11.7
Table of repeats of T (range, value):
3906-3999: 13.1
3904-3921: 15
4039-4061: 16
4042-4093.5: 15.4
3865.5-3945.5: 12.9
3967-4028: 14.5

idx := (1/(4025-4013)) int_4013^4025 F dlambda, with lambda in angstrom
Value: 16.5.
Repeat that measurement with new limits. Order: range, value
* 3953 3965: 13.4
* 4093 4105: 11.7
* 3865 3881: 13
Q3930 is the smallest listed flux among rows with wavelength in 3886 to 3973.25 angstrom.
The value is 7.484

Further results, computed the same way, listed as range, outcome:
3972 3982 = 10.17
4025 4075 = 14.84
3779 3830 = 8.035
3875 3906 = 10.19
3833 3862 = 7.856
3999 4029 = 15.53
